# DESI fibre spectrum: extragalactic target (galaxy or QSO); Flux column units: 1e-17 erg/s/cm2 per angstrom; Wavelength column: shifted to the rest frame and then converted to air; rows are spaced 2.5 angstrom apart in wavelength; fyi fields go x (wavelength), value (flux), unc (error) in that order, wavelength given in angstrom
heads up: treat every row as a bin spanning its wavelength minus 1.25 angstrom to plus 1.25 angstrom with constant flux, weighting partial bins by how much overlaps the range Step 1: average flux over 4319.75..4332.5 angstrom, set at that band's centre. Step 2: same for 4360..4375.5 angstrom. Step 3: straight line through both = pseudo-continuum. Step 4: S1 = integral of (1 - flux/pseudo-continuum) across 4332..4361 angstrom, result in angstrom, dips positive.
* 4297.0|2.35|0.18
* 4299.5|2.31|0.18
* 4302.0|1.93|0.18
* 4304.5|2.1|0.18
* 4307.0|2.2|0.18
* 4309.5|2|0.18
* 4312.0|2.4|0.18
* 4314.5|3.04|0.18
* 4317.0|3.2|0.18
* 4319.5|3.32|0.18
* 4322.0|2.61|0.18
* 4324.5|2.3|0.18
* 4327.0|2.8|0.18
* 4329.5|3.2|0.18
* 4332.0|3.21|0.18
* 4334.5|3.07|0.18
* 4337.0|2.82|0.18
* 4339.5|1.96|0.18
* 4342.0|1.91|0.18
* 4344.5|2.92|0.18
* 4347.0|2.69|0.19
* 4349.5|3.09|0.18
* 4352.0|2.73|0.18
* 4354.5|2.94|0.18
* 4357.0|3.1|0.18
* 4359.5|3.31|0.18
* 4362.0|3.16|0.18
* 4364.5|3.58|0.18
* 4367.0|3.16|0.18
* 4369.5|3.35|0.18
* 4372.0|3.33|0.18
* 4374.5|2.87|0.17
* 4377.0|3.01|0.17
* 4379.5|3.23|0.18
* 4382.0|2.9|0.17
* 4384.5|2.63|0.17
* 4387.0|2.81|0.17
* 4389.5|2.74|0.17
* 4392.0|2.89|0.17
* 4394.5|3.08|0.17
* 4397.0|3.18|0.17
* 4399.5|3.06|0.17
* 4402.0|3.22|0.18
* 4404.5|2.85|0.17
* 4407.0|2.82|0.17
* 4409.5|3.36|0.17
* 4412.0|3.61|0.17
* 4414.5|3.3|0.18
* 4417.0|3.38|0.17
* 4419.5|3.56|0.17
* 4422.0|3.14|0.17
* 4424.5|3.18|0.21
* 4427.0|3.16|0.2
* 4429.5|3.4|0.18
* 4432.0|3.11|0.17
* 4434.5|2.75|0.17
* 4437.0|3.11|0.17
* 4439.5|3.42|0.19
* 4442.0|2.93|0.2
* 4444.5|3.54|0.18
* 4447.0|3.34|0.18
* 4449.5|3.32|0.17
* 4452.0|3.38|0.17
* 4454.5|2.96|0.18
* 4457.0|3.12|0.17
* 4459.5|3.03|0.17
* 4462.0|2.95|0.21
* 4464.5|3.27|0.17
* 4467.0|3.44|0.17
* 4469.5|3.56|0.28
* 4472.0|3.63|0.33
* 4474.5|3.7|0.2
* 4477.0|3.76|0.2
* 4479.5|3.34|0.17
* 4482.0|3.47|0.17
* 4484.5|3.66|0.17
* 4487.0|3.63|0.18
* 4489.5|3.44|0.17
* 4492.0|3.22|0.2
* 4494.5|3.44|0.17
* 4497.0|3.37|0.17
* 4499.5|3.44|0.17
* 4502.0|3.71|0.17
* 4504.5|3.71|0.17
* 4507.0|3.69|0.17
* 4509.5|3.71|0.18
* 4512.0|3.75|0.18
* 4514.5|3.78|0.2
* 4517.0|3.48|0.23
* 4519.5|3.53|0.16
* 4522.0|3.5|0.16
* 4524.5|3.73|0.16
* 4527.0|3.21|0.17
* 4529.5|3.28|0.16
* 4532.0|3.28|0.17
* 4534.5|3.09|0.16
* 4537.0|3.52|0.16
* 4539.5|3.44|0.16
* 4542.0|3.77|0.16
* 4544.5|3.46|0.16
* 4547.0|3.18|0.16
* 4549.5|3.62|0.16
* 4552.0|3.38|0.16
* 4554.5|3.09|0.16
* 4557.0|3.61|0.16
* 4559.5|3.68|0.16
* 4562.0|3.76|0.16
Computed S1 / 2.3 angstrom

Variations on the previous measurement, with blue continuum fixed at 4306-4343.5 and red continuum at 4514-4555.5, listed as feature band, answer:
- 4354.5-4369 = -2.2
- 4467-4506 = -3.4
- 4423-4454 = -1.3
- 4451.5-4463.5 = 0.3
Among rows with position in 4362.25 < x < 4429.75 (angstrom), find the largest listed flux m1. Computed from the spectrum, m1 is 3.61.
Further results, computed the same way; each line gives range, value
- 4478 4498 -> 3.66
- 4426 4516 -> 3.78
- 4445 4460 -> 3.38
